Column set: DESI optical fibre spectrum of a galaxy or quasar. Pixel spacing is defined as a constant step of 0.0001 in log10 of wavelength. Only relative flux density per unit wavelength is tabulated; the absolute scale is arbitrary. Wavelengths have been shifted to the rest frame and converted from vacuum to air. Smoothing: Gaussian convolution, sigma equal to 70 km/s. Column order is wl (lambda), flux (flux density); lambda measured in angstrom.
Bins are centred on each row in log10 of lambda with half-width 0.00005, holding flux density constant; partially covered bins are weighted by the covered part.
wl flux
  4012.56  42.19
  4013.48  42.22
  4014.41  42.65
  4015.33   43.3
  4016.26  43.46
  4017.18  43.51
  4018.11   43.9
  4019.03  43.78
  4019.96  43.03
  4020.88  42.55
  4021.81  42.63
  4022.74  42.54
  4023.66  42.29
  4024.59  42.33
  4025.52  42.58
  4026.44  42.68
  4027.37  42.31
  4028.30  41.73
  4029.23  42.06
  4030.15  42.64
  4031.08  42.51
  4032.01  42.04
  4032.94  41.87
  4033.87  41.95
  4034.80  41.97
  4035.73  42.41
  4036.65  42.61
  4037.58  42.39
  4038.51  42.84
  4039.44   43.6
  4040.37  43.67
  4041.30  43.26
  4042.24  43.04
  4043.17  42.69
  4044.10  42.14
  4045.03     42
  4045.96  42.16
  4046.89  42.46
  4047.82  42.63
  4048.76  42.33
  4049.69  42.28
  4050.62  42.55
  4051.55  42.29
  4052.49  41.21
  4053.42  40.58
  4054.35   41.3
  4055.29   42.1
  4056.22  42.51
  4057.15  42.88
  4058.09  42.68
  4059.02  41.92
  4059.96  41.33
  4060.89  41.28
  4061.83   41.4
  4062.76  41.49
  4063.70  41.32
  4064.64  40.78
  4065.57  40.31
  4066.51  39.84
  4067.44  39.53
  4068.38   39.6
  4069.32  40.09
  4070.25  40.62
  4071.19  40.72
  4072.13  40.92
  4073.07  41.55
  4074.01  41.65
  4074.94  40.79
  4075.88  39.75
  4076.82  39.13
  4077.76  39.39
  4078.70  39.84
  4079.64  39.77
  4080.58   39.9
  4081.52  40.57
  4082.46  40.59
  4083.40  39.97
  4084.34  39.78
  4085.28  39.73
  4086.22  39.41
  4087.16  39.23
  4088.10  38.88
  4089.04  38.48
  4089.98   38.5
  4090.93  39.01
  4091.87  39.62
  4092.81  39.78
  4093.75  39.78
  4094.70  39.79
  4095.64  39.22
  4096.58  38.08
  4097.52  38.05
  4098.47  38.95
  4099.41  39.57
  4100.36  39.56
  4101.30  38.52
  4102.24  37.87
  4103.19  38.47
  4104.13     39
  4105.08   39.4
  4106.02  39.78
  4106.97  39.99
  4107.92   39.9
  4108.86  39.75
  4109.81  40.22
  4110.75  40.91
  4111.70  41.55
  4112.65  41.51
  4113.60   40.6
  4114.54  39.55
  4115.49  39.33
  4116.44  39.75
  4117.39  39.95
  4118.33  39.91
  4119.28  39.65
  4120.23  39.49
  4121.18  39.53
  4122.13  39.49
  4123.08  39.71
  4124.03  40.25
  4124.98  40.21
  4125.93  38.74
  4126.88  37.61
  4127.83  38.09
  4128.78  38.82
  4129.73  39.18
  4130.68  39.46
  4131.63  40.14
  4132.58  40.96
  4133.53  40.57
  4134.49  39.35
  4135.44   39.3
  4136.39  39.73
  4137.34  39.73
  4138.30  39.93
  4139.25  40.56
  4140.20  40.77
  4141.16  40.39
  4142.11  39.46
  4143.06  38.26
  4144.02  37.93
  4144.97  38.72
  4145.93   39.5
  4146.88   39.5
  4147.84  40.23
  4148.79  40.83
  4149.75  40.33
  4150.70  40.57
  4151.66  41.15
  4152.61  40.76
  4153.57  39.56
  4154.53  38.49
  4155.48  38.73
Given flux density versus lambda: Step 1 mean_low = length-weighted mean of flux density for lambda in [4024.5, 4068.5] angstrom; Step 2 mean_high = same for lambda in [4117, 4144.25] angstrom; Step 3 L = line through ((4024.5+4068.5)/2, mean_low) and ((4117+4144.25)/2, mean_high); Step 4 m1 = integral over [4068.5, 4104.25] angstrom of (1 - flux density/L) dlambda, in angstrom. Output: 1.1 angstrom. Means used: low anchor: 42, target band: 39.6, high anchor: 39.6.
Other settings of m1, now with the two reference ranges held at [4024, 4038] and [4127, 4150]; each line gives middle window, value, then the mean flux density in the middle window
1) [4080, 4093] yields 0.4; 39.5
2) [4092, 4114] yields 0.5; 39.6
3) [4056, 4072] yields 0.2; 41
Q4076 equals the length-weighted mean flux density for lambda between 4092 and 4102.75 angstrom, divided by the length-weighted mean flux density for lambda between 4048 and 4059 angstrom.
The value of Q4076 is 0.9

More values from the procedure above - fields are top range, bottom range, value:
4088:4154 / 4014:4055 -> 0.93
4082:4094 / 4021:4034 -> 0.93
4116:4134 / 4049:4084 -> 0.97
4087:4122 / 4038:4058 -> 0.93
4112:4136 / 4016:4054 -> 0.93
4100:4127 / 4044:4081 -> 0.96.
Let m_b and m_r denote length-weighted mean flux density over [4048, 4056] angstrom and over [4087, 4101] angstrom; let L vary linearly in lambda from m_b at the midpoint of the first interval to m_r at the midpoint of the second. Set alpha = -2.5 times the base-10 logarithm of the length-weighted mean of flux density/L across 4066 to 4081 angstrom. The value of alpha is 0.007 mag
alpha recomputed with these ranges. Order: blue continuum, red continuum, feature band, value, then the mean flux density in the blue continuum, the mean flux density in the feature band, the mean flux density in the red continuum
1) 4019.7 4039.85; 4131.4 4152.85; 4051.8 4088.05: 0.024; 42.4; 40.7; 39.9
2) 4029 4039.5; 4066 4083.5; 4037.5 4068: -0.014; 42.4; 41.9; 40.2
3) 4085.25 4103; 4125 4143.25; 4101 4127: -0.011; 39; 39.7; 39.6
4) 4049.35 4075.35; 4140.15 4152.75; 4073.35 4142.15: 0.023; 41.3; 39.6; 39.8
